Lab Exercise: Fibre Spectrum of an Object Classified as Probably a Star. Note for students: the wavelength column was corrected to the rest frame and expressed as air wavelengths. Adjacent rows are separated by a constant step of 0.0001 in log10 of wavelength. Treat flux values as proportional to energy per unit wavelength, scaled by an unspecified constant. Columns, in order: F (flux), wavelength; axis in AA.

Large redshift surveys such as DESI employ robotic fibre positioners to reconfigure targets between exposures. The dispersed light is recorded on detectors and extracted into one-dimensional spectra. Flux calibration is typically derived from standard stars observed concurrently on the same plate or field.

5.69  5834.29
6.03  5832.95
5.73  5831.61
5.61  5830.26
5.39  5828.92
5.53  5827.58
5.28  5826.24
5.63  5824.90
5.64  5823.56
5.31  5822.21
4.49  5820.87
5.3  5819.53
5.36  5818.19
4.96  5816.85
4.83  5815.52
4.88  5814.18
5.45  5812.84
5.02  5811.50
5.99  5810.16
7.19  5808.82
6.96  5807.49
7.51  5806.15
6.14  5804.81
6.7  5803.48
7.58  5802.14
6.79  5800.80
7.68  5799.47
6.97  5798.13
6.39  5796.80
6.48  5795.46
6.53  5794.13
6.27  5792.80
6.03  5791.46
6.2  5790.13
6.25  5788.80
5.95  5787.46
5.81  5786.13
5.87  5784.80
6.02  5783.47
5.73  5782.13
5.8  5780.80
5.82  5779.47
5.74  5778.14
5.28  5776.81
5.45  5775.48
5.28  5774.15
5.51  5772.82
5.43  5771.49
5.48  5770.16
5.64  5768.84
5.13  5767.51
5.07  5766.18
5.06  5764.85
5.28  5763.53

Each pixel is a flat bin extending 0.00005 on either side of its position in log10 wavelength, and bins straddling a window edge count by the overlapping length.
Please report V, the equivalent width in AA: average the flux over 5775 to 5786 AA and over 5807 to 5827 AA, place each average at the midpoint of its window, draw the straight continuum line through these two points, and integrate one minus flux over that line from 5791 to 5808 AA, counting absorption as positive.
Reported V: -3.6 AA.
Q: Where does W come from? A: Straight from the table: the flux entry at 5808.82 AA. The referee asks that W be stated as 7.19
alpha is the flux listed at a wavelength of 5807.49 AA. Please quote 6.96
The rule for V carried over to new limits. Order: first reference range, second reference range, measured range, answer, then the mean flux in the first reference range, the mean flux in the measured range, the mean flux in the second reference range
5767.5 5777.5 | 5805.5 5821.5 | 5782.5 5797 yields -1.6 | 5.42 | 6.15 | 5.66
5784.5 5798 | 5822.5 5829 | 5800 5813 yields -1.5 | 6.22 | 6.59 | 5.49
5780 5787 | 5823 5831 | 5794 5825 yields -2.3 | 5.85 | 6.07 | 5.51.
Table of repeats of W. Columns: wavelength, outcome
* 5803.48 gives 6.7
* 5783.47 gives 6.02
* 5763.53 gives 5.28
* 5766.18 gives 5.07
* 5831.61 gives 5.73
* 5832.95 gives 6.03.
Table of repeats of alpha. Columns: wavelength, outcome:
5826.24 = 5.28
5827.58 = 5.53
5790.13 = 6.2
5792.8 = 6.27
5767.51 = 5.13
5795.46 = 6.48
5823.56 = 5.64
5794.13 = 6.53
